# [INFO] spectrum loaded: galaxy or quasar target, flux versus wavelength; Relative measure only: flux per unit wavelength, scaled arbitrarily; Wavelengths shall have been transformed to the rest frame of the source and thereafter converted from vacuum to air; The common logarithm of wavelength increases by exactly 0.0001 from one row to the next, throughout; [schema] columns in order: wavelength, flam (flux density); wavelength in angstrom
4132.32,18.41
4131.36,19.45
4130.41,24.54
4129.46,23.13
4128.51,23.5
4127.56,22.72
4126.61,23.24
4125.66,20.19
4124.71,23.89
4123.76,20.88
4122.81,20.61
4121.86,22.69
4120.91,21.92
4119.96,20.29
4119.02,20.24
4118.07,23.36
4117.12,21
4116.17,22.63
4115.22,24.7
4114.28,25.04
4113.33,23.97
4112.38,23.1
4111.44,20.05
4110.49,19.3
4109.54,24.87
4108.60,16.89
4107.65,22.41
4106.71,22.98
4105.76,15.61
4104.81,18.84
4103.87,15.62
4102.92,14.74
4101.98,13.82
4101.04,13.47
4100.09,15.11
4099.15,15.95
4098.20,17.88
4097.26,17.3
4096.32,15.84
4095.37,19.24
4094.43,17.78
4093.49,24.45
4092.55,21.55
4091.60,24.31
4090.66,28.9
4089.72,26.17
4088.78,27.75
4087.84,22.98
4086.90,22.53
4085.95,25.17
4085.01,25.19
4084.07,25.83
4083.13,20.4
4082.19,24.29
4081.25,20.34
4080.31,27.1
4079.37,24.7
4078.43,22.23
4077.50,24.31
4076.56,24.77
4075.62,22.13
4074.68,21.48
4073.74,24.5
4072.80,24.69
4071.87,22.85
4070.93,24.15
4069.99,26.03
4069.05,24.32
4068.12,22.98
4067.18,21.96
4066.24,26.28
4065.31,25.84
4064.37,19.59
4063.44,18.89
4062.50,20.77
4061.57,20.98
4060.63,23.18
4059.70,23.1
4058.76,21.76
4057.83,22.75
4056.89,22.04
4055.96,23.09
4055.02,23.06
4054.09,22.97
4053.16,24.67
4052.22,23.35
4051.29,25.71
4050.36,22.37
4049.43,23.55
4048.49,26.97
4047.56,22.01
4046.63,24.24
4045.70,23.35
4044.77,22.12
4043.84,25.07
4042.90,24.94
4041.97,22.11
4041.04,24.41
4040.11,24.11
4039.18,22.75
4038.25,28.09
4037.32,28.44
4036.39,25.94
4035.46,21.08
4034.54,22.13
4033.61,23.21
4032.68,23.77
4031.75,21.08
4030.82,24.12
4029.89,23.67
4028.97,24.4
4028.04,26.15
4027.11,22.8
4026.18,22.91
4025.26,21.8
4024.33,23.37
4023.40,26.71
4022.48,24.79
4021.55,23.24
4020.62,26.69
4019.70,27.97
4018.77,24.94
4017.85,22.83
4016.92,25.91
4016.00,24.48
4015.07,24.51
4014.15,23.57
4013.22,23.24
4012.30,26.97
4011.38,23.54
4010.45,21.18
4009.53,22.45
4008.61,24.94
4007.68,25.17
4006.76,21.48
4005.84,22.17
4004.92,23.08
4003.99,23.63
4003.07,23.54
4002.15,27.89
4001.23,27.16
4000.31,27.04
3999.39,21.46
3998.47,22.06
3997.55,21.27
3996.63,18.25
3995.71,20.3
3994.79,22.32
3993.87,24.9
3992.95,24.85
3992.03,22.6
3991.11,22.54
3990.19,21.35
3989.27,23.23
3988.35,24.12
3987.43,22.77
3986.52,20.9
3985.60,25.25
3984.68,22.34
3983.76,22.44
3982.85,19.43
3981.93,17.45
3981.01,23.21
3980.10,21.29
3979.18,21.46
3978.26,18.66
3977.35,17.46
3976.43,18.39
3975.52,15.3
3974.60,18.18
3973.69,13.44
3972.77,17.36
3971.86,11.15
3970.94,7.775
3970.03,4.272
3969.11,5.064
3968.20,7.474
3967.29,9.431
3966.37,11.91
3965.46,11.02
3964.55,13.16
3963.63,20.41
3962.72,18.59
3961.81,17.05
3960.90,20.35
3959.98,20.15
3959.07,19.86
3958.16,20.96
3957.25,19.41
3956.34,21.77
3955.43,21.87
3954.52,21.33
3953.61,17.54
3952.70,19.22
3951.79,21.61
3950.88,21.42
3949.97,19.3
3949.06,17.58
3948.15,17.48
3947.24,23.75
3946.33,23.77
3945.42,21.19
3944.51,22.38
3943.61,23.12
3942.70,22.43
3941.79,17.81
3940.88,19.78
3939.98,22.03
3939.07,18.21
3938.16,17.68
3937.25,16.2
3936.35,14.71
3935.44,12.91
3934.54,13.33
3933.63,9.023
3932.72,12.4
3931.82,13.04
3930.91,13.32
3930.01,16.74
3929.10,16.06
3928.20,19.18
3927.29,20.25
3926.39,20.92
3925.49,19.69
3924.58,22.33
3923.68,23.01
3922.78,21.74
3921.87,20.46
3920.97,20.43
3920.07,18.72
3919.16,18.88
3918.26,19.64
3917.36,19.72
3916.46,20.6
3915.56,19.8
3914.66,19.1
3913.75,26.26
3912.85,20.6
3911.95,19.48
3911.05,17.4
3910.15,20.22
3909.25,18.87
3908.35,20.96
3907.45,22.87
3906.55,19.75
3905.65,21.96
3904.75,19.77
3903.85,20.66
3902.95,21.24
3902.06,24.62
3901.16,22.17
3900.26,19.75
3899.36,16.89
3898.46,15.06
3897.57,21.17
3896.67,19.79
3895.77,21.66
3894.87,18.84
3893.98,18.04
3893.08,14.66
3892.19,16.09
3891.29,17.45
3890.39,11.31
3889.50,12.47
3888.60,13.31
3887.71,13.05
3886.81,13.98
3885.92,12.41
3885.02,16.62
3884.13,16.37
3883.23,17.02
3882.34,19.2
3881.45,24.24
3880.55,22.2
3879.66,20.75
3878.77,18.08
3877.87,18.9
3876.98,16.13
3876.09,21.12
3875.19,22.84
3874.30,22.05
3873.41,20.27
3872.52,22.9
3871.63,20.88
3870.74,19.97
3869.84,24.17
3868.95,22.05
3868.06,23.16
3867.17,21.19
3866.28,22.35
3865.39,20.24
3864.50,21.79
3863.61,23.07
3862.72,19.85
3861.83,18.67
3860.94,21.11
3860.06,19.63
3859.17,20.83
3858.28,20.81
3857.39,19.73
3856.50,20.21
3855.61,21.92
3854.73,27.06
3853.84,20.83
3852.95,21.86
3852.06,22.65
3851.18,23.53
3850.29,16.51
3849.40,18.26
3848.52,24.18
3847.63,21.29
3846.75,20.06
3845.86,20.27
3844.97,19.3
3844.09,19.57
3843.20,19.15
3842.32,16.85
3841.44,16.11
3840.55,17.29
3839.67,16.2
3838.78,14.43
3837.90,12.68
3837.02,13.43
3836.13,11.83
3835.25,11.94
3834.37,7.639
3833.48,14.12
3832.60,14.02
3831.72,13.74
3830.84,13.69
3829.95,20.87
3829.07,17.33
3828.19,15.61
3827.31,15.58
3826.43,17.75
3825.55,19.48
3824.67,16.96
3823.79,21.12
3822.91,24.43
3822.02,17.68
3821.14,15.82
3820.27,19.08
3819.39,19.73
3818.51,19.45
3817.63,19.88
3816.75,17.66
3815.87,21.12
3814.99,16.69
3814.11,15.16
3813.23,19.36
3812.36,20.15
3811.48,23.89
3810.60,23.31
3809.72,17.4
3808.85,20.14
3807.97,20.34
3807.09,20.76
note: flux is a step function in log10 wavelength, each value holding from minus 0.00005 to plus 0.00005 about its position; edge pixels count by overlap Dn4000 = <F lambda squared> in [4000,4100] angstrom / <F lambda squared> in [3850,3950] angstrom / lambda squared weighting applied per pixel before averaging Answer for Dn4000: 1.3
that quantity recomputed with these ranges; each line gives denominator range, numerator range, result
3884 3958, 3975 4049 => 1.30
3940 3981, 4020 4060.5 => 1.41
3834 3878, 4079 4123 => 1.22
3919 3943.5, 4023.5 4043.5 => 1.41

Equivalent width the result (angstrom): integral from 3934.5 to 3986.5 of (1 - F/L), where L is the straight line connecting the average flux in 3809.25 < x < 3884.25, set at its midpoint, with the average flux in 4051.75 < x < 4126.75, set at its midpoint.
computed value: 6.5 angstrom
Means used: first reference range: 19.2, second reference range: 21.9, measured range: 17.9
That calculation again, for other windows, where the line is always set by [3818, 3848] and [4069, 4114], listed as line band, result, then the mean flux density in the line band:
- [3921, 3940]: 1.4 angstrom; 17.3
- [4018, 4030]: -2.5 angstrom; 24.6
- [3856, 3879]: -4.4 angstrom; 20.9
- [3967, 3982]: 3.8 angstrom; 14.5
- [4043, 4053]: -1.5 angstrom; 23.9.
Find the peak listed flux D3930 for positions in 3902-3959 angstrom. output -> 26.26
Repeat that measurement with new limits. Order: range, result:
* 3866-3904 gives 24.62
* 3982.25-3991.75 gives 25.25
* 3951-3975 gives 21.87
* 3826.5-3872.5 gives 27.06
